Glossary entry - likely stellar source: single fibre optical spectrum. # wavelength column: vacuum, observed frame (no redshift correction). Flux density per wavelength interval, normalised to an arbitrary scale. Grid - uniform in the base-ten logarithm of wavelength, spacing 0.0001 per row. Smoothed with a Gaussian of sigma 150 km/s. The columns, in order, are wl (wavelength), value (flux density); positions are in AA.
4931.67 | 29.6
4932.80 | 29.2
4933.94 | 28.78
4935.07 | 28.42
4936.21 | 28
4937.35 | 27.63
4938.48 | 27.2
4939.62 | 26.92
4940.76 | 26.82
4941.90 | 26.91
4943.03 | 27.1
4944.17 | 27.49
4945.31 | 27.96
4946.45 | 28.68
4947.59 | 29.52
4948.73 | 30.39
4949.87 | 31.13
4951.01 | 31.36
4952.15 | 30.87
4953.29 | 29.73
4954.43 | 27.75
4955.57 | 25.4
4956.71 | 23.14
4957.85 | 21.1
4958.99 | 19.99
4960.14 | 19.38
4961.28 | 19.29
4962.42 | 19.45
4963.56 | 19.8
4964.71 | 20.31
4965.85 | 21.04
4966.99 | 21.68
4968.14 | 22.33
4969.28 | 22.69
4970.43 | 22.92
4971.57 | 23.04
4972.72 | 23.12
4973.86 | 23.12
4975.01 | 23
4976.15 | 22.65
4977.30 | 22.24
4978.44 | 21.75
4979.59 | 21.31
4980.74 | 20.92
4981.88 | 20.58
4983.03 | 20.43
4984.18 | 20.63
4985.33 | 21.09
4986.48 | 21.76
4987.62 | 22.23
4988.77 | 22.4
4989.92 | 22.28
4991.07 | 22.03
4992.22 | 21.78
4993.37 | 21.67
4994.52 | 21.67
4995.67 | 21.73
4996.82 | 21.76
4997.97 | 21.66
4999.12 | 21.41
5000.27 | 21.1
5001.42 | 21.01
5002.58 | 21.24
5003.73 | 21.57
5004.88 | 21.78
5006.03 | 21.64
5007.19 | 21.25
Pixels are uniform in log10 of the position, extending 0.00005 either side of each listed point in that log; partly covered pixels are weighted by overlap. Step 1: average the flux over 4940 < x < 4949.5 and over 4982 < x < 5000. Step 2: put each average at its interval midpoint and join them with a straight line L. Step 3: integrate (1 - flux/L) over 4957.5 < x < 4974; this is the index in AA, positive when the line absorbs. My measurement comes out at 2.5 AA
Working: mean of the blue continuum 28.1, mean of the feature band 21.2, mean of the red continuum 21.6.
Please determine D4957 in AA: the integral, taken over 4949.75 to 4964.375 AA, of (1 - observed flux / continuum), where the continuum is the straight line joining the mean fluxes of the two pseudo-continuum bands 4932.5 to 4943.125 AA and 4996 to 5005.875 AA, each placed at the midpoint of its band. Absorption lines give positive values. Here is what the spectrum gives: 0.9 AA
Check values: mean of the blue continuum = 27.7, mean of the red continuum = 21.5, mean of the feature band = 24.2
